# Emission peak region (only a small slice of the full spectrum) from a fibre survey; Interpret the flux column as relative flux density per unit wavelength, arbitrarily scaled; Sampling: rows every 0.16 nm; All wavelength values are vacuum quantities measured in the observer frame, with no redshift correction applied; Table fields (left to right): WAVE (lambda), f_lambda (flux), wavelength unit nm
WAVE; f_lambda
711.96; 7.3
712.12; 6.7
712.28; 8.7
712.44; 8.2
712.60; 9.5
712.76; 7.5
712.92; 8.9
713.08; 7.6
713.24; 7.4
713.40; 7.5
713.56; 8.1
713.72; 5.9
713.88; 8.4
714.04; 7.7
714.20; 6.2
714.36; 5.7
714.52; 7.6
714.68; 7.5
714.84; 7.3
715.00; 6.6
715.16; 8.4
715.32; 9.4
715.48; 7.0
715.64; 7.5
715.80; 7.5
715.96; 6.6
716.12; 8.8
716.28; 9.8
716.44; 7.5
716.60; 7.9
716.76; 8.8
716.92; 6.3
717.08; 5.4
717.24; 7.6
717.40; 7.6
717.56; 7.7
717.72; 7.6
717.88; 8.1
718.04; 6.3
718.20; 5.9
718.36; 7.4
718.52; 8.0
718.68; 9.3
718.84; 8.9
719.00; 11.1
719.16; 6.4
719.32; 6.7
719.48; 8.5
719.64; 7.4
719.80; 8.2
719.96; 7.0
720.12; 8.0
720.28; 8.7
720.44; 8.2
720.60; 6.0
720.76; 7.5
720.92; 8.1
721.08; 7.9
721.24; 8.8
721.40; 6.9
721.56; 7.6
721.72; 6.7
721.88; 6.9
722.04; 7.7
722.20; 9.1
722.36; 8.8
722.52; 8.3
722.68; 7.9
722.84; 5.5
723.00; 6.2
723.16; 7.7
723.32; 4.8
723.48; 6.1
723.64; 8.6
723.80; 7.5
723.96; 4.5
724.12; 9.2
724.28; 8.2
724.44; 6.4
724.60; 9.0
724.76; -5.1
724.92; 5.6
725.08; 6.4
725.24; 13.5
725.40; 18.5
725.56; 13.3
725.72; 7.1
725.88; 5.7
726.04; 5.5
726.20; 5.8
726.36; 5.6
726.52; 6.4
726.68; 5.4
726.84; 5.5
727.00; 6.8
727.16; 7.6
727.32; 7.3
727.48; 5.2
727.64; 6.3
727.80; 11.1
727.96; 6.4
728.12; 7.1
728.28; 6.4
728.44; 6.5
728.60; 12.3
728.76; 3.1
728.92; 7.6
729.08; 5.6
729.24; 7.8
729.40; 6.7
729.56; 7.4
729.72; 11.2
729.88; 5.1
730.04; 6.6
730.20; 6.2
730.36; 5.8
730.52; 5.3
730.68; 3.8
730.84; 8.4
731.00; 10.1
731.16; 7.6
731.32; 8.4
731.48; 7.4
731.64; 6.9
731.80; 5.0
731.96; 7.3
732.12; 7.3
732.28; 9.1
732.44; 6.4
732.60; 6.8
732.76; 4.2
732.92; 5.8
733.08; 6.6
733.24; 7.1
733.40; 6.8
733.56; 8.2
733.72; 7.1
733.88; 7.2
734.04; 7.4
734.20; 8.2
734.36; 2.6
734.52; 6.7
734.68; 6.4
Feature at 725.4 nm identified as H-beta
